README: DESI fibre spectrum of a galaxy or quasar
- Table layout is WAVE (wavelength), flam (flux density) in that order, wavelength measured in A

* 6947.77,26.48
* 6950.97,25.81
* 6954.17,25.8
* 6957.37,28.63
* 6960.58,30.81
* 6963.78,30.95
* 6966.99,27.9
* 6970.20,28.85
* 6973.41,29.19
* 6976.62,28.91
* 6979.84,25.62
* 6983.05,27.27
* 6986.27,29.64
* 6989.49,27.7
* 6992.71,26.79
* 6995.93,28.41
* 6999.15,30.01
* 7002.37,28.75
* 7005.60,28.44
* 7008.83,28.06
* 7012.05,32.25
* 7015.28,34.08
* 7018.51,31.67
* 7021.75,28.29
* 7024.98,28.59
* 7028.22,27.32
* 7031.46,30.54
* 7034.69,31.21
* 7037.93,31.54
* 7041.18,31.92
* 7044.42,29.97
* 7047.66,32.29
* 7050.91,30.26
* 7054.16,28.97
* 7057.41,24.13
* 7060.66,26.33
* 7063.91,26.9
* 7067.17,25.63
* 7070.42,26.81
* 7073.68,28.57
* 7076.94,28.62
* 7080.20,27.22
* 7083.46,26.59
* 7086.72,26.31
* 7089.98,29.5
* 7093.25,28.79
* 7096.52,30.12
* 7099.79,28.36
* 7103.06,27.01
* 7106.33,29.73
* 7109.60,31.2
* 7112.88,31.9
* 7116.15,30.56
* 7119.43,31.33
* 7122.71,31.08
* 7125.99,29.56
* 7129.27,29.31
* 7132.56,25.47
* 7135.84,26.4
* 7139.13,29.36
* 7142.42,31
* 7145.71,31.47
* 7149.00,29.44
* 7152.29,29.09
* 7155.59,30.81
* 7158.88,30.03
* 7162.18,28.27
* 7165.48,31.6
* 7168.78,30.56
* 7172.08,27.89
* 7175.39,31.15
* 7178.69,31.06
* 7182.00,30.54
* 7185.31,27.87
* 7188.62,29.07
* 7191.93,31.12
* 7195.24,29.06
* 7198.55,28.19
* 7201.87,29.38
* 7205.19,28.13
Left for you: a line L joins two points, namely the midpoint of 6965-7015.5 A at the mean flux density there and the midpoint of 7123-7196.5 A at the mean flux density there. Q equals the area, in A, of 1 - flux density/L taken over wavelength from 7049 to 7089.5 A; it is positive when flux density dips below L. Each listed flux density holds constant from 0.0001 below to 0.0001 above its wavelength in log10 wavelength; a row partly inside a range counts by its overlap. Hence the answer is 2.6 A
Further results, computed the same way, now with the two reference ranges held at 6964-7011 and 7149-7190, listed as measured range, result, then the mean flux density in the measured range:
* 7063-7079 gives 0.9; 27.3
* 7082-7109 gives 0.7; 28.4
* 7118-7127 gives -0.4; 30.7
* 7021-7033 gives 0.0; 28.7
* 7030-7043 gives -1.1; 31.3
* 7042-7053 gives -0.8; 30.8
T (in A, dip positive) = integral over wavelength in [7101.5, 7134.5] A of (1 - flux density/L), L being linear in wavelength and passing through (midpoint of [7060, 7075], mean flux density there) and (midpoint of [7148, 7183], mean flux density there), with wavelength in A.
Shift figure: -1.40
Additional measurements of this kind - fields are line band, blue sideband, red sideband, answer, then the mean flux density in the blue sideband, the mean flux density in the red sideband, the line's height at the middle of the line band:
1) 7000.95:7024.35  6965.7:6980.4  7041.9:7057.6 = -0.9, 28.3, 29.7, 29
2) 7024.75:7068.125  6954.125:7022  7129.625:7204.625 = 0.3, 29.1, 29.5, 29.2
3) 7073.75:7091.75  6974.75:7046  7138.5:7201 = 1.1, 29.4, 29.9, 29.6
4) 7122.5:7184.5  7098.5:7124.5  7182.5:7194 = 0.3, 30.2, 29.5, 29.8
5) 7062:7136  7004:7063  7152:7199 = 2.9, 29.7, 29.8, 29.8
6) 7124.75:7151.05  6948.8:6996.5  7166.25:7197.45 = 0.4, 28.1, 29.8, 29.5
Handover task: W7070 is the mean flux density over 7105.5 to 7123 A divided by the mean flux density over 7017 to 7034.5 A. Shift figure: 1.1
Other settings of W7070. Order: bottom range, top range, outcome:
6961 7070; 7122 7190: 1.02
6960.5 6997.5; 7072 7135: 1.02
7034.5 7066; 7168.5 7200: 1.01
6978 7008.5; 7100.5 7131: 1.07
